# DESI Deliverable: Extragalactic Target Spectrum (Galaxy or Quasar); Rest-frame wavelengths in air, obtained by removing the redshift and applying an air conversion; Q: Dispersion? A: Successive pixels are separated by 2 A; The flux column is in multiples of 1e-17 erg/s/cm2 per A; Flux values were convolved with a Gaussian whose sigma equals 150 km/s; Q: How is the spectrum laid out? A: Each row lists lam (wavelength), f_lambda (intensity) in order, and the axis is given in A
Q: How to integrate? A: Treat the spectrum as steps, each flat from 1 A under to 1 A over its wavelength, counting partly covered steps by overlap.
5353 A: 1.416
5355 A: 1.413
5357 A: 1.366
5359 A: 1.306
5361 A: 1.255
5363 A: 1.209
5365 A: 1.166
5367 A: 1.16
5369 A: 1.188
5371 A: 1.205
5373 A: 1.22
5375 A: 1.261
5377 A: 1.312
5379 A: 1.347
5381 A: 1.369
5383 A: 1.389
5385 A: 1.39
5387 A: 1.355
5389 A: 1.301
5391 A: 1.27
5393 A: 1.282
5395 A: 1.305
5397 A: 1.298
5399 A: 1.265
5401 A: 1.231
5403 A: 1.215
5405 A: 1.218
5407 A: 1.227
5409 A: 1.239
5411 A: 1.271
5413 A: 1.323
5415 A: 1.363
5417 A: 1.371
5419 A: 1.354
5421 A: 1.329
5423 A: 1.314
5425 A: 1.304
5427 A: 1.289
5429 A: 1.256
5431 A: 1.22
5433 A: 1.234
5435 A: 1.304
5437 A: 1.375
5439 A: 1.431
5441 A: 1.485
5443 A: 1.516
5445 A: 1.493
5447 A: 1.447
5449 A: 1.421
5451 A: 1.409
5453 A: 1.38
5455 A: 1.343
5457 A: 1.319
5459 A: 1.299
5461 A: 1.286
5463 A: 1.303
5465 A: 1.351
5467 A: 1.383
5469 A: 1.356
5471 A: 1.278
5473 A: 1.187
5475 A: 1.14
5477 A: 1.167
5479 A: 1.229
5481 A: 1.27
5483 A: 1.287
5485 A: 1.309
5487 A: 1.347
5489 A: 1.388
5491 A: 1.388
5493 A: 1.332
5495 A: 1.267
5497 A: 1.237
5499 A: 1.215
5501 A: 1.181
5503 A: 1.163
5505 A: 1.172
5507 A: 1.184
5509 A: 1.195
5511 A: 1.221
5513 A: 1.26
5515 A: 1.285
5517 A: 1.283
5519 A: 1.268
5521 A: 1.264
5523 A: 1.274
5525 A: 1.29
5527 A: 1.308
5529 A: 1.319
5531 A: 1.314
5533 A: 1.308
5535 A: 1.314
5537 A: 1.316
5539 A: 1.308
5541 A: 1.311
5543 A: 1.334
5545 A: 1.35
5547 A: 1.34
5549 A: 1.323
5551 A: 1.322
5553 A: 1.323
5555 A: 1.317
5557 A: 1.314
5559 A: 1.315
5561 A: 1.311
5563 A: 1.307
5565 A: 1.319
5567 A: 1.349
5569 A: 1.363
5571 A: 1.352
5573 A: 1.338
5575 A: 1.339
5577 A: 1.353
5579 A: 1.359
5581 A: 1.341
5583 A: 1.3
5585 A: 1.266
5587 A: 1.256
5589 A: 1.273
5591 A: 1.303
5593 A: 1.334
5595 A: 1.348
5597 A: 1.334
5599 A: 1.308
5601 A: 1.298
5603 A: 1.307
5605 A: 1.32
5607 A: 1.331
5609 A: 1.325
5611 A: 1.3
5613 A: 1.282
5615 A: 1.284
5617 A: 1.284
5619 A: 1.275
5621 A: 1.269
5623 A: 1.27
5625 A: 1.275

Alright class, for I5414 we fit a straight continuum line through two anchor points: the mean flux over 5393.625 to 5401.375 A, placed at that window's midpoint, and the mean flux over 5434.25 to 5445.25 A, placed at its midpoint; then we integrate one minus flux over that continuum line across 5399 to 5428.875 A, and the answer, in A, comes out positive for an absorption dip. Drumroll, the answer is 1.1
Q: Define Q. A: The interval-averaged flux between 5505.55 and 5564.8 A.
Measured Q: 1.3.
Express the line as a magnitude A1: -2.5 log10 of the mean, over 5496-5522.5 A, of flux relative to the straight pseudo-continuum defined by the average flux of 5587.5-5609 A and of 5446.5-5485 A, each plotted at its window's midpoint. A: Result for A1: 0.07 mag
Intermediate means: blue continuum 1.31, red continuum 1.31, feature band 1.23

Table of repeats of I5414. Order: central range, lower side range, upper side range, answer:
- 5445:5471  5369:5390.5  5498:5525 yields -2.0 A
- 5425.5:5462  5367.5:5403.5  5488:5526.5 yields -2.5 A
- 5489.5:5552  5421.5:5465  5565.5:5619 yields 2.5 A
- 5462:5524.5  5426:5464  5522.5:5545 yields 3.2 A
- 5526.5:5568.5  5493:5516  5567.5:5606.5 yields -1.6 A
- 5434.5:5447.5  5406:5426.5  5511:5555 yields -1.3 A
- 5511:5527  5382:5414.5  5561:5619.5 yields 0.4 A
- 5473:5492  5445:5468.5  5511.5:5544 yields 0.9 A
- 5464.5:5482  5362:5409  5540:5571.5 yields 0.5 A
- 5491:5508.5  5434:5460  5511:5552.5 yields 1.5 A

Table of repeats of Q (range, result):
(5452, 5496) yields 1.3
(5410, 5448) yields 1.35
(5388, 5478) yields 1.31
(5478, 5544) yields 1.28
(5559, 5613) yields 1.32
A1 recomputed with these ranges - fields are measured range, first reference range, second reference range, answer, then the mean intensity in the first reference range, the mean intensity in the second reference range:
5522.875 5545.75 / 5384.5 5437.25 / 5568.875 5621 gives -0.01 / 1.29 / 1.31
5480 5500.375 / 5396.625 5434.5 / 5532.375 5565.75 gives 0.00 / 1.28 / 1.32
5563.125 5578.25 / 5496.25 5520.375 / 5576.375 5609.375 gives -0.04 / 1.22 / 1.31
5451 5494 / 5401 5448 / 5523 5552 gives 0.02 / 1.33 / 1.32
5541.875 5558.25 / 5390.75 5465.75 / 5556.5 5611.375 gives -0.01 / 1.33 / 1.32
